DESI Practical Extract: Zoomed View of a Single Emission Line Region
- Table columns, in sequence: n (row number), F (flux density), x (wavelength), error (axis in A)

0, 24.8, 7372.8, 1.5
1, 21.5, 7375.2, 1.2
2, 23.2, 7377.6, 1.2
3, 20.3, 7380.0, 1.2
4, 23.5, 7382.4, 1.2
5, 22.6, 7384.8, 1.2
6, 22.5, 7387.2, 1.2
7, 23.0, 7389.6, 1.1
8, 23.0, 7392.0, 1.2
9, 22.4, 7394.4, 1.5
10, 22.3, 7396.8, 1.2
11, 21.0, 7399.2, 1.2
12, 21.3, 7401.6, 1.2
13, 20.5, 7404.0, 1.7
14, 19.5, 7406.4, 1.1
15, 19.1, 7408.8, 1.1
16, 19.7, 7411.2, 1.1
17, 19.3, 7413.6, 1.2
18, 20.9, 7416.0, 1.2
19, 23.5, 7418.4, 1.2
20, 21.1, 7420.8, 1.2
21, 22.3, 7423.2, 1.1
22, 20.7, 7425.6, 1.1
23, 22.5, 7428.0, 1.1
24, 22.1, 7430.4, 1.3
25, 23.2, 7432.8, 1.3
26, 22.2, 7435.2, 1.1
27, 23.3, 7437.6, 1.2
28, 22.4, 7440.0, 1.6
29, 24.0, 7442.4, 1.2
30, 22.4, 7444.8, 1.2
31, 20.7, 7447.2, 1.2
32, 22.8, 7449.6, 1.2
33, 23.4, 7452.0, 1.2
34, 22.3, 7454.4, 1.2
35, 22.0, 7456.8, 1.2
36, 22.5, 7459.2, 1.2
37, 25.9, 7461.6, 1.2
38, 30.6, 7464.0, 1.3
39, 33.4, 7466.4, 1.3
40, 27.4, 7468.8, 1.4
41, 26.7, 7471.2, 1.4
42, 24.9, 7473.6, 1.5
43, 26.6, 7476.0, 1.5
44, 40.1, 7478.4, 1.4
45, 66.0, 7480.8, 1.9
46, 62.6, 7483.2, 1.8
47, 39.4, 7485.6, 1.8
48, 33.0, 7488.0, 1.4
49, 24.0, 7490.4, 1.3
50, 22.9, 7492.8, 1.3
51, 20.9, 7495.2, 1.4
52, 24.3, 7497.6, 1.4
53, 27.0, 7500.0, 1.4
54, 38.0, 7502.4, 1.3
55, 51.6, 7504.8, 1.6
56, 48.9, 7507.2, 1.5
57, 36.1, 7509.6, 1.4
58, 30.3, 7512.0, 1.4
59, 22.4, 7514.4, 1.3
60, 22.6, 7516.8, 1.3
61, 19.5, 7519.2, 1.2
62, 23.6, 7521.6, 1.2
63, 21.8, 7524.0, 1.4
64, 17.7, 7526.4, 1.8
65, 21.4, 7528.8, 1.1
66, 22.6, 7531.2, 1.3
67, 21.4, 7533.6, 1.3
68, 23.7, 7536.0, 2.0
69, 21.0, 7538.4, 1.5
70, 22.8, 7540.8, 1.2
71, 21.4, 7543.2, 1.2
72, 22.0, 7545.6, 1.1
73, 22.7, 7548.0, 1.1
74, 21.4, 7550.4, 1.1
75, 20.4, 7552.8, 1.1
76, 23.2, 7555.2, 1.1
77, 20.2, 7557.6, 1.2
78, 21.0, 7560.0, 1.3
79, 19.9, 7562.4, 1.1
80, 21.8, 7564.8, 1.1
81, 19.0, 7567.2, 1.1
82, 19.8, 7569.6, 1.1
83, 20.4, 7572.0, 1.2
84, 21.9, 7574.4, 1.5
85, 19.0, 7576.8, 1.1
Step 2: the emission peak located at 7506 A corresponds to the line [N II]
